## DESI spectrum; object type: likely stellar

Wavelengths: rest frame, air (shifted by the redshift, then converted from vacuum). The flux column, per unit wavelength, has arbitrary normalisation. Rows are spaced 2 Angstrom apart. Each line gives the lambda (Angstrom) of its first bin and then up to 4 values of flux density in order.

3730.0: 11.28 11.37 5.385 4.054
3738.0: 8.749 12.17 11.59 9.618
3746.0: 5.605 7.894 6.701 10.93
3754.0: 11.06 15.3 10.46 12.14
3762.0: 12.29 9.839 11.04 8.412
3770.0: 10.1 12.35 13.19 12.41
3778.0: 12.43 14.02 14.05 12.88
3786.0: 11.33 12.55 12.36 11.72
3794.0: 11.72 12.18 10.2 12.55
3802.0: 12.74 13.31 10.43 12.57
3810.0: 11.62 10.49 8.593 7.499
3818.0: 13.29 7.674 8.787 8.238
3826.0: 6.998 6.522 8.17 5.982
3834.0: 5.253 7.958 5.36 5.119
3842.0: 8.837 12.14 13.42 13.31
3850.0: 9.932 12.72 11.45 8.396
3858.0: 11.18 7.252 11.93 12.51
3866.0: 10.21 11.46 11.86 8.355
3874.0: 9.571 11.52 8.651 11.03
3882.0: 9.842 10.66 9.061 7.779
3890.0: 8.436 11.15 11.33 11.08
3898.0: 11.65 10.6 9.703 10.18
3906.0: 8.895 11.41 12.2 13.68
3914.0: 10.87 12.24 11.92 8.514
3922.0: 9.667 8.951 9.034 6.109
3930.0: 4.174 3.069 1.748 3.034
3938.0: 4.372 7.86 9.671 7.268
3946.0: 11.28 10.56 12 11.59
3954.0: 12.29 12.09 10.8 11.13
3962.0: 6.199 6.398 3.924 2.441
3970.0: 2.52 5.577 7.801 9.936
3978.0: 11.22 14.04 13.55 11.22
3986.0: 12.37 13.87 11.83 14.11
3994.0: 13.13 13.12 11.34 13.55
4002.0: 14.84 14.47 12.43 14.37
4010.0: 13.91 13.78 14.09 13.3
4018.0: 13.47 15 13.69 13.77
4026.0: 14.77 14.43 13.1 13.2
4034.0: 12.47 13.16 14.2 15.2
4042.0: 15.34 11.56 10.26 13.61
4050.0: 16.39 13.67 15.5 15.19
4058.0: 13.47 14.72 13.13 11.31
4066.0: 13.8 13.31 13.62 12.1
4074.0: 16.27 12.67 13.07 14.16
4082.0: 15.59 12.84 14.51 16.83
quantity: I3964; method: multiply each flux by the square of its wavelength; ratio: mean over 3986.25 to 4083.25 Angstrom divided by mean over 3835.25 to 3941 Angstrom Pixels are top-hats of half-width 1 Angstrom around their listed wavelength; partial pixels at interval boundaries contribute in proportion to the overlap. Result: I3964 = 1.6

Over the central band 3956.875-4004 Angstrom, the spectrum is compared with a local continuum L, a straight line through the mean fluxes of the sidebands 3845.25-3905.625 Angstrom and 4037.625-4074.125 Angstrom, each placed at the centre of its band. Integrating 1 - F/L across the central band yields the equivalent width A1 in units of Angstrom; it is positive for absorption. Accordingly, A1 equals 8.1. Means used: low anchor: 10.5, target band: 10.3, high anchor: 13.8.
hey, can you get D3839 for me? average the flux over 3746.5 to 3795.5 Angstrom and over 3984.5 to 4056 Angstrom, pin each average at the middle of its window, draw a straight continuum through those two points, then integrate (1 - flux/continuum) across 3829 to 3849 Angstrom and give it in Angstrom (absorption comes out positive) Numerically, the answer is 5.9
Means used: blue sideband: 11.5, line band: 8.55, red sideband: 13.6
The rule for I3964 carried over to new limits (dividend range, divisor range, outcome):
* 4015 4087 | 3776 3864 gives 1.49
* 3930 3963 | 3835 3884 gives 0.85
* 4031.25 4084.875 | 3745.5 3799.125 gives 1.40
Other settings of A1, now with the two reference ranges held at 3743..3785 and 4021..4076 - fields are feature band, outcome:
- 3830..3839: 4.1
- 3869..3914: 6.9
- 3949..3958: 0.7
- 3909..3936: 8.8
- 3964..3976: 7.3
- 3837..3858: 3.1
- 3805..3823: 2.2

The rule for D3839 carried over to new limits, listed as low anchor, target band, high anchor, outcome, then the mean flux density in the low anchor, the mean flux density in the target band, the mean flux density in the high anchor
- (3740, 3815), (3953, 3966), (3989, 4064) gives 3.7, 11.3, 9.36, 13.7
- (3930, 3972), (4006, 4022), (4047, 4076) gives -3.9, 7.39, 13.9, 14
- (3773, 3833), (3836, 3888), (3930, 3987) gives -1.2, 10.9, 10.1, 8.35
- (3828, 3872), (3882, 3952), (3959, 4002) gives 4.9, 9.63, 9.17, 10.1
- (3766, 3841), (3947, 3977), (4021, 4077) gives 9.9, 10.3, 8.35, 13.7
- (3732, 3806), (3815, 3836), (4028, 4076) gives 6.7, 11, 7.85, 13.7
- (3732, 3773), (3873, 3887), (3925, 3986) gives -2.0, 9.82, 10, 8.17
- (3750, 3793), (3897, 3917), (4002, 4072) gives 2.6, 11.8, 11.1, 13.7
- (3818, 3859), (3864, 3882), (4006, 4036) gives -1.0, 8.98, 10.4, 13.7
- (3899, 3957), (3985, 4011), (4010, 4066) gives -2.7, 9.14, 13.3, 13.8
